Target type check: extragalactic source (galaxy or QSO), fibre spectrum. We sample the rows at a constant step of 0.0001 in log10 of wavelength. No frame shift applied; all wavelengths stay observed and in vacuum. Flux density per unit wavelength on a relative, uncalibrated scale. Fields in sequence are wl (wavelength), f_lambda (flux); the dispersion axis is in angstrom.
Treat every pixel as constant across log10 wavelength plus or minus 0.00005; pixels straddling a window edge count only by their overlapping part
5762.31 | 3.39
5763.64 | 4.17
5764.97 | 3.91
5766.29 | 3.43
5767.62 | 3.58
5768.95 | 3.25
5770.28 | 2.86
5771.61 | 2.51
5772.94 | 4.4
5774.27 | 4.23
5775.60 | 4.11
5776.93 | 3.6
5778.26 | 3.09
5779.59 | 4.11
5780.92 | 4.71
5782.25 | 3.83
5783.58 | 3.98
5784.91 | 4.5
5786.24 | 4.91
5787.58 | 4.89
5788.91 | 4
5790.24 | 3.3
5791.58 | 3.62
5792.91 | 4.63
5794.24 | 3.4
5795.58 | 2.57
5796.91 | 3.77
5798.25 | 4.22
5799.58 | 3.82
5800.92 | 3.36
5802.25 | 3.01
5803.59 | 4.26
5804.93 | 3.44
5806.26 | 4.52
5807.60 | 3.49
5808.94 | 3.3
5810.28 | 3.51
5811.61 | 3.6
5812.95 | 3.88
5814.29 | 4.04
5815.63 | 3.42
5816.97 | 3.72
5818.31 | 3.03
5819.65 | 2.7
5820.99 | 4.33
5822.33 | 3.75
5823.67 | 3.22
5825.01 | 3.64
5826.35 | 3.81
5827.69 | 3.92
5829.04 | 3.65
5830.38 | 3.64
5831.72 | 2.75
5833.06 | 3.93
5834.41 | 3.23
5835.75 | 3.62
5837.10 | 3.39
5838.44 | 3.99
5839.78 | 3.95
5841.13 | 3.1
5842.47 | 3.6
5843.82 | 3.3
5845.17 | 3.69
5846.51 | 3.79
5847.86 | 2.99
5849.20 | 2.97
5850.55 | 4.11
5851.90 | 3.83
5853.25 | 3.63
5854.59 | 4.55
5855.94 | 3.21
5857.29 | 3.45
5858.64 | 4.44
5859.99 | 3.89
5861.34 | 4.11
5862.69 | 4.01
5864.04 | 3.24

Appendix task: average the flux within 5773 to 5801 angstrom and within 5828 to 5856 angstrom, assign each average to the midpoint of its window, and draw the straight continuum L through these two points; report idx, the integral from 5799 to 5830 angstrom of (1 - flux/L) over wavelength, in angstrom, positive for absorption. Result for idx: 1.2 angstrom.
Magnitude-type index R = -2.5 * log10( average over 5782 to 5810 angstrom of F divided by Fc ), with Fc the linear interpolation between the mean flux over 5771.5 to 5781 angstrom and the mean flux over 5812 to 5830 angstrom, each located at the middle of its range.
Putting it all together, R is -0.023 mag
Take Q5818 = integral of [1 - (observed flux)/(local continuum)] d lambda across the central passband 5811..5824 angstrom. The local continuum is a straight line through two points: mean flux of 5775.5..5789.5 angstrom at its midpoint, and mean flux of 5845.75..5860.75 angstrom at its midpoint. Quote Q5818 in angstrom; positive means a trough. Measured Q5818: 1.20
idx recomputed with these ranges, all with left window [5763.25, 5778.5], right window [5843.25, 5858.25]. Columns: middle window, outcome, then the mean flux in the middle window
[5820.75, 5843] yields 0.0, 3.61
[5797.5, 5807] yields -0.5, 3.8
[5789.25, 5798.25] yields 0.0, 3.61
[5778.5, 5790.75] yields -2.1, 4.22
